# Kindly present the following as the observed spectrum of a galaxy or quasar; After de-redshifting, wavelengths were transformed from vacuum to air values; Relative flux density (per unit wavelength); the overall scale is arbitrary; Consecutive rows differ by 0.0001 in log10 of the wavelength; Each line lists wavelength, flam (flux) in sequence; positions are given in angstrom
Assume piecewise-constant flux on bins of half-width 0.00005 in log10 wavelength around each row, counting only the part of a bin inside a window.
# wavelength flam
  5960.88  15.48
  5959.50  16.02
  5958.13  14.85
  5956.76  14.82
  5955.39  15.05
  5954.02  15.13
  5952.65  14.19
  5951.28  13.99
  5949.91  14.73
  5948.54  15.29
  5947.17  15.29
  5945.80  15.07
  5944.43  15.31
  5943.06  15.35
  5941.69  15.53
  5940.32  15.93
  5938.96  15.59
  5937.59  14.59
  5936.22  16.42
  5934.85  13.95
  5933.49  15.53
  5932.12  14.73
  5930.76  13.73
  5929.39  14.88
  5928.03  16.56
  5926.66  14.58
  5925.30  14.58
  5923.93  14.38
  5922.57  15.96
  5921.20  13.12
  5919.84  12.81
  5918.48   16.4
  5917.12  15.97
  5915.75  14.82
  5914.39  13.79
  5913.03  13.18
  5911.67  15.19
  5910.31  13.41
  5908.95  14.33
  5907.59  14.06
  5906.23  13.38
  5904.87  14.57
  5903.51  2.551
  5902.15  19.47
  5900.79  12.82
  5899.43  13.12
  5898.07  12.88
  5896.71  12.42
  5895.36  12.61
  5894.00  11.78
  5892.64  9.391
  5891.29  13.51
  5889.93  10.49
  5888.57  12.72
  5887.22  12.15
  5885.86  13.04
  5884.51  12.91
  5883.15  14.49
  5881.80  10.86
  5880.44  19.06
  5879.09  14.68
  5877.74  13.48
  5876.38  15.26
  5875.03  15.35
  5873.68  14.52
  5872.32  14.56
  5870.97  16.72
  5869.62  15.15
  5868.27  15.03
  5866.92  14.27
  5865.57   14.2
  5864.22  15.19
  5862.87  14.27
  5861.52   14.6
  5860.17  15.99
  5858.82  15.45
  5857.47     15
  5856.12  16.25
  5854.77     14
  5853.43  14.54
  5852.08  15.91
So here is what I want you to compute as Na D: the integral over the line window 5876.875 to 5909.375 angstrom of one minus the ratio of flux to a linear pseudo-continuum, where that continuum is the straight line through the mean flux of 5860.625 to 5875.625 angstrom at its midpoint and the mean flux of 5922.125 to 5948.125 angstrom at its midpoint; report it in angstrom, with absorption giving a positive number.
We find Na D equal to 4.4 angstrom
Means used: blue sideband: 14.9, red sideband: 15.1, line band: 12.9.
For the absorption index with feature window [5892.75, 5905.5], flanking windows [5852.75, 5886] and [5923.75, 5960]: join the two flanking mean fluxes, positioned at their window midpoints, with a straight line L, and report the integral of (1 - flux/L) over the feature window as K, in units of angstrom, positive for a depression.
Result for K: 2.2 angstrom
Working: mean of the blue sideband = 14.8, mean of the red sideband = 15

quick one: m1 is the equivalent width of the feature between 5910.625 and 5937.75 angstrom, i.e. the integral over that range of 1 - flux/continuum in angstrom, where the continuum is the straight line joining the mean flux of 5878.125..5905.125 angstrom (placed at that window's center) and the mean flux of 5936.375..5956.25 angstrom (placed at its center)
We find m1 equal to -1.1 angstrom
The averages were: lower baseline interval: 12.8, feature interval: 14.7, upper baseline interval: 15.1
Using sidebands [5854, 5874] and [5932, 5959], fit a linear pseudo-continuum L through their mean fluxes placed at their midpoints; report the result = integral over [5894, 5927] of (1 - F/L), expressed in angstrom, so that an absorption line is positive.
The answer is 2.9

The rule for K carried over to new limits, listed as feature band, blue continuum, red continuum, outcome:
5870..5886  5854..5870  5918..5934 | 0.3 angstrom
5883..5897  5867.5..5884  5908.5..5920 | 2.4 angstrom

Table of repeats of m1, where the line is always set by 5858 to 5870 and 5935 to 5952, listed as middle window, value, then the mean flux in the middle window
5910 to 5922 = 0.60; 14.3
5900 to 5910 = 1.34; 13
